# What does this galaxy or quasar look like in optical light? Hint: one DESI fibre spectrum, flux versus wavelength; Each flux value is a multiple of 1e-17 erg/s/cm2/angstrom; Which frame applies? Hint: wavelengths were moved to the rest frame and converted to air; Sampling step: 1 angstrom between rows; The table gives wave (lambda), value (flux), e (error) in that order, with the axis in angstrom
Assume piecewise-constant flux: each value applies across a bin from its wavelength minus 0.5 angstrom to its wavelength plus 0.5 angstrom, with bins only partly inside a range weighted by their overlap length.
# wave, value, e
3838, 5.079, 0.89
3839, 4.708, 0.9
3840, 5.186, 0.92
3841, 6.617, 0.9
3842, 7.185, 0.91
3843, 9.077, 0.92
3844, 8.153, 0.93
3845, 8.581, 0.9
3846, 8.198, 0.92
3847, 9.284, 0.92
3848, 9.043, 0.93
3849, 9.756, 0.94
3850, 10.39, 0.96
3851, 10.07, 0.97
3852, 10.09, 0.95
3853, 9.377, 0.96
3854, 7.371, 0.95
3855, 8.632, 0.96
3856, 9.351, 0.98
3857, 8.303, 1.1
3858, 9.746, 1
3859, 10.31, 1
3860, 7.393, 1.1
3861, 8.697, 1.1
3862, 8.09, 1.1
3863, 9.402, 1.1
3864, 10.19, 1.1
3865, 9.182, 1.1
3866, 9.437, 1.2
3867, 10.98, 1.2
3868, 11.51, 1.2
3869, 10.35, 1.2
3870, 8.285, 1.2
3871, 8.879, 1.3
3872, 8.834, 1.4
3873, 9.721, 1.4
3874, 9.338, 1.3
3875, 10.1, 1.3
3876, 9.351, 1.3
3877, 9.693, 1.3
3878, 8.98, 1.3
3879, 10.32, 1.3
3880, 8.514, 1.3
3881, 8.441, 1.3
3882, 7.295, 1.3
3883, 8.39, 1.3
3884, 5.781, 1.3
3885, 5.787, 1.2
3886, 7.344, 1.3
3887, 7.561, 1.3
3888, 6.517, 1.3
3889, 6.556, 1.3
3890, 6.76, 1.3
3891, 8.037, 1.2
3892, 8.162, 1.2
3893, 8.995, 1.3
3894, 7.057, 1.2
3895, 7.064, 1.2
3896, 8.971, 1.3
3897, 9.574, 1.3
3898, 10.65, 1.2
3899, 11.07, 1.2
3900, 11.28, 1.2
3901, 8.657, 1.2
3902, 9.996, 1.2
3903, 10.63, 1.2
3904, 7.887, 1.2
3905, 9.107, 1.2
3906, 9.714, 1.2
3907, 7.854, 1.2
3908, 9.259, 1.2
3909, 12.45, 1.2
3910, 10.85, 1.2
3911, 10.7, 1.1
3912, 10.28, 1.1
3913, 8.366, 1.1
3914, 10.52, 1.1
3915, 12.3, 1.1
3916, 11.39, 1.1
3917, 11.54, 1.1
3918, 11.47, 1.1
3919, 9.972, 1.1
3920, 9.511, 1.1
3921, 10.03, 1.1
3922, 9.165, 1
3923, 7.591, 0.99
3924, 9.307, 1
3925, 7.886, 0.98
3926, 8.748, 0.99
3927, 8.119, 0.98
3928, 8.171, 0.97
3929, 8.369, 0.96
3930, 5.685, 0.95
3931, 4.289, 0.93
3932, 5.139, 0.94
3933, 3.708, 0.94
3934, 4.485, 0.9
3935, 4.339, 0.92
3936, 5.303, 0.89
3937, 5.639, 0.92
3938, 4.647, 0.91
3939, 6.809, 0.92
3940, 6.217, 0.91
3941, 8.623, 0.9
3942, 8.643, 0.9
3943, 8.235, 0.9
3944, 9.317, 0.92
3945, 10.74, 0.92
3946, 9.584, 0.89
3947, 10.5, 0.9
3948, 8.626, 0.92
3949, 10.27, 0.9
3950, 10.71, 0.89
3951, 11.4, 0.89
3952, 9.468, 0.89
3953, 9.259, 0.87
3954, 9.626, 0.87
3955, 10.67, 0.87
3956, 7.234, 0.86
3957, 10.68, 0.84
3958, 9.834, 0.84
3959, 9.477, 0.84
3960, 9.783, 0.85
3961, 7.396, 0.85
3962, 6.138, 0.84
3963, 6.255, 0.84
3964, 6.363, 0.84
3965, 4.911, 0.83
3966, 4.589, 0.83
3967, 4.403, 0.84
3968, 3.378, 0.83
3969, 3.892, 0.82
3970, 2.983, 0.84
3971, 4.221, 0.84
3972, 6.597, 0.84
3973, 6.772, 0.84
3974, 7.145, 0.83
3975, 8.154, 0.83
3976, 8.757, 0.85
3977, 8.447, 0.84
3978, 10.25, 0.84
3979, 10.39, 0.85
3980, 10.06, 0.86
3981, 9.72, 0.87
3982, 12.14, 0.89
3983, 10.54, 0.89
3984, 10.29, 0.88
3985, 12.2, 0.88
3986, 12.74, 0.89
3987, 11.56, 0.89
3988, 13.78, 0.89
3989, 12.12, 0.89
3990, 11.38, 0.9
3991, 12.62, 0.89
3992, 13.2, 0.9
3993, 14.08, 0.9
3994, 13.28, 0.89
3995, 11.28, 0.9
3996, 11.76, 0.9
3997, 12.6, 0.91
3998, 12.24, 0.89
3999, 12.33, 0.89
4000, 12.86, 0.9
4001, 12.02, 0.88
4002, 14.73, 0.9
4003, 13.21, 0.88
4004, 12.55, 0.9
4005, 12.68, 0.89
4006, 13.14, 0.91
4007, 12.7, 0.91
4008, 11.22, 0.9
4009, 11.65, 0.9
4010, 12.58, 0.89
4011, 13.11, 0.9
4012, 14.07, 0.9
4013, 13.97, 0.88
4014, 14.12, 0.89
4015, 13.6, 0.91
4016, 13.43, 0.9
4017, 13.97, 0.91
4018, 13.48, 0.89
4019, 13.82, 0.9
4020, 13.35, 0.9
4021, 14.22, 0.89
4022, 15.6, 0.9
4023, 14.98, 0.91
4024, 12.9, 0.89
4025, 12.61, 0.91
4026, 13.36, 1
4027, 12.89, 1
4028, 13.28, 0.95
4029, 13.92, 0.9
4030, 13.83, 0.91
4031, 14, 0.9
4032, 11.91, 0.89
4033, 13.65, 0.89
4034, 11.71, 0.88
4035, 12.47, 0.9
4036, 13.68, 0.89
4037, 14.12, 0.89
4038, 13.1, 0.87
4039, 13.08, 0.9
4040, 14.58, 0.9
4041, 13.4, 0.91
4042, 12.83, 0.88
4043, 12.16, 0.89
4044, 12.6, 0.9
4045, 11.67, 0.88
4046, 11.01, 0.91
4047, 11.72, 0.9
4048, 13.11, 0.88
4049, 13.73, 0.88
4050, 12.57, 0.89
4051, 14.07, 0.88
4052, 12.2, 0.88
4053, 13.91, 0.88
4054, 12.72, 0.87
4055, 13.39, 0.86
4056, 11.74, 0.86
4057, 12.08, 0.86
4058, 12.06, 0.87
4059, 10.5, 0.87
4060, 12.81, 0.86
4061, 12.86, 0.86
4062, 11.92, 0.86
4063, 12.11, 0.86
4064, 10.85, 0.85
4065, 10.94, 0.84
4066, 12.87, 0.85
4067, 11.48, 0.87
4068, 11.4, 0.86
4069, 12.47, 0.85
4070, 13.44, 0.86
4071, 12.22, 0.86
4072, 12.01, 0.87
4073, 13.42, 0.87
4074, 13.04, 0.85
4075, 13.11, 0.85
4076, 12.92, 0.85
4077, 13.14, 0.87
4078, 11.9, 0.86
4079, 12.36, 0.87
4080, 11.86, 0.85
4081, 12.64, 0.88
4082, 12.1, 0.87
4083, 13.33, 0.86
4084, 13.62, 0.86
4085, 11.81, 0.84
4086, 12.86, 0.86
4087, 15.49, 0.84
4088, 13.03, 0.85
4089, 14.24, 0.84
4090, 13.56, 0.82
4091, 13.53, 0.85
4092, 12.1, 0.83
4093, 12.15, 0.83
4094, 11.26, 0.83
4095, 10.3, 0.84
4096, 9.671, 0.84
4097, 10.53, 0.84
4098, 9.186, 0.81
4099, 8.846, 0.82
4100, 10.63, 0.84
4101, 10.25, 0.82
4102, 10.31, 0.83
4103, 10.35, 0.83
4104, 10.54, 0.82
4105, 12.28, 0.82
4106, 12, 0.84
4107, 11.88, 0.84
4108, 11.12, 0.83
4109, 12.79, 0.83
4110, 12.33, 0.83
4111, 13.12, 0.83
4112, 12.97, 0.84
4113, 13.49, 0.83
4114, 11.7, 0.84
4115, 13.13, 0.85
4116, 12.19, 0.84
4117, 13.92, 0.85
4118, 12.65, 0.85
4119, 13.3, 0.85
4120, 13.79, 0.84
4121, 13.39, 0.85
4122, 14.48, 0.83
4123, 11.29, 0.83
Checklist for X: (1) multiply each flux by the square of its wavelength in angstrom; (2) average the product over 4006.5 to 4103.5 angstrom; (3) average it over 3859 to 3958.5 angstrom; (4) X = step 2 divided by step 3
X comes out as 1.5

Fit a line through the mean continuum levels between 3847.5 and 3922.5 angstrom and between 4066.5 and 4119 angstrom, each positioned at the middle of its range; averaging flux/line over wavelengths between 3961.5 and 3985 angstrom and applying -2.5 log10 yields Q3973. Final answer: 0.39 mag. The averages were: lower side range 9.23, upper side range 12.2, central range 7.34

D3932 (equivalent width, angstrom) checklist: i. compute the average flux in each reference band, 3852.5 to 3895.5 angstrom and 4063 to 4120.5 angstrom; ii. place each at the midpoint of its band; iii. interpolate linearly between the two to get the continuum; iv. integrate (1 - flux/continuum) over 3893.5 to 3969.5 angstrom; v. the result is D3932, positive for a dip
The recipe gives 8.4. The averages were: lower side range 8.61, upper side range 12.2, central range 8.44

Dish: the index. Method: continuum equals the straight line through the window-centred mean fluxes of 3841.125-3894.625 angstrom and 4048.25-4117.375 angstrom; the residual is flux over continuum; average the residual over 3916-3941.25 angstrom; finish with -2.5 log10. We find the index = 0.28 mag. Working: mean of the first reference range 8.71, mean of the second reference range 12.2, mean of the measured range 7.46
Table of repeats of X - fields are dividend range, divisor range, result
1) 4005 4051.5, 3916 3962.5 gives 1.65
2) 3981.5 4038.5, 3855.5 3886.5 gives 1.55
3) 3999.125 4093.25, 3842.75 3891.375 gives 1.61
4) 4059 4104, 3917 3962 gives 1.56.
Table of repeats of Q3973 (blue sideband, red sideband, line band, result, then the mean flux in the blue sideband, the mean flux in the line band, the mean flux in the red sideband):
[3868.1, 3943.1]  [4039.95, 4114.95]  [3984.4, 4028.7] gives -0.215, 8.49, 13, 12.2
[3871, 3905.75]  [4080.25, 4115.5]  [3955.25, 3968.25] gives 0.347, 8.61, 7.1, 12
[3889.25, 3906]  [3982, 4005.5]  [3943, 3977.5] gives 0.377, 8.98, 7.88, 12.4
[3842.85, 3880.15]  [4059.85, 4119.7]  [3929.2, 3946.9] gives 0.469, 9.3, 6.67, 12.2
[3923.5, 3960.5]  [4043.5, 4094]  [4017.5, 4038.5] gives -0.209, 8.1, 13.5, 12.6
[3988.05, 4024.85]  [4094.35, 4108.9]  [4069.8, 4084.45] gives -0.132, 13.1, 12.7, 10.6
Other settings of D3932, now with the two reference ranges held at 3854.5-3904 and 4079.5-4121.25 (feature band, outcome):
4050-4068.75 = -1.1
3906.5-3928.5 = -0.9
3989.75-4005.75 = -3.1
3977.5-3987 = -0.5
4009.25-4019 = -2.4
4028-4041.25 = -2.6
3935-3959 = 2.8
